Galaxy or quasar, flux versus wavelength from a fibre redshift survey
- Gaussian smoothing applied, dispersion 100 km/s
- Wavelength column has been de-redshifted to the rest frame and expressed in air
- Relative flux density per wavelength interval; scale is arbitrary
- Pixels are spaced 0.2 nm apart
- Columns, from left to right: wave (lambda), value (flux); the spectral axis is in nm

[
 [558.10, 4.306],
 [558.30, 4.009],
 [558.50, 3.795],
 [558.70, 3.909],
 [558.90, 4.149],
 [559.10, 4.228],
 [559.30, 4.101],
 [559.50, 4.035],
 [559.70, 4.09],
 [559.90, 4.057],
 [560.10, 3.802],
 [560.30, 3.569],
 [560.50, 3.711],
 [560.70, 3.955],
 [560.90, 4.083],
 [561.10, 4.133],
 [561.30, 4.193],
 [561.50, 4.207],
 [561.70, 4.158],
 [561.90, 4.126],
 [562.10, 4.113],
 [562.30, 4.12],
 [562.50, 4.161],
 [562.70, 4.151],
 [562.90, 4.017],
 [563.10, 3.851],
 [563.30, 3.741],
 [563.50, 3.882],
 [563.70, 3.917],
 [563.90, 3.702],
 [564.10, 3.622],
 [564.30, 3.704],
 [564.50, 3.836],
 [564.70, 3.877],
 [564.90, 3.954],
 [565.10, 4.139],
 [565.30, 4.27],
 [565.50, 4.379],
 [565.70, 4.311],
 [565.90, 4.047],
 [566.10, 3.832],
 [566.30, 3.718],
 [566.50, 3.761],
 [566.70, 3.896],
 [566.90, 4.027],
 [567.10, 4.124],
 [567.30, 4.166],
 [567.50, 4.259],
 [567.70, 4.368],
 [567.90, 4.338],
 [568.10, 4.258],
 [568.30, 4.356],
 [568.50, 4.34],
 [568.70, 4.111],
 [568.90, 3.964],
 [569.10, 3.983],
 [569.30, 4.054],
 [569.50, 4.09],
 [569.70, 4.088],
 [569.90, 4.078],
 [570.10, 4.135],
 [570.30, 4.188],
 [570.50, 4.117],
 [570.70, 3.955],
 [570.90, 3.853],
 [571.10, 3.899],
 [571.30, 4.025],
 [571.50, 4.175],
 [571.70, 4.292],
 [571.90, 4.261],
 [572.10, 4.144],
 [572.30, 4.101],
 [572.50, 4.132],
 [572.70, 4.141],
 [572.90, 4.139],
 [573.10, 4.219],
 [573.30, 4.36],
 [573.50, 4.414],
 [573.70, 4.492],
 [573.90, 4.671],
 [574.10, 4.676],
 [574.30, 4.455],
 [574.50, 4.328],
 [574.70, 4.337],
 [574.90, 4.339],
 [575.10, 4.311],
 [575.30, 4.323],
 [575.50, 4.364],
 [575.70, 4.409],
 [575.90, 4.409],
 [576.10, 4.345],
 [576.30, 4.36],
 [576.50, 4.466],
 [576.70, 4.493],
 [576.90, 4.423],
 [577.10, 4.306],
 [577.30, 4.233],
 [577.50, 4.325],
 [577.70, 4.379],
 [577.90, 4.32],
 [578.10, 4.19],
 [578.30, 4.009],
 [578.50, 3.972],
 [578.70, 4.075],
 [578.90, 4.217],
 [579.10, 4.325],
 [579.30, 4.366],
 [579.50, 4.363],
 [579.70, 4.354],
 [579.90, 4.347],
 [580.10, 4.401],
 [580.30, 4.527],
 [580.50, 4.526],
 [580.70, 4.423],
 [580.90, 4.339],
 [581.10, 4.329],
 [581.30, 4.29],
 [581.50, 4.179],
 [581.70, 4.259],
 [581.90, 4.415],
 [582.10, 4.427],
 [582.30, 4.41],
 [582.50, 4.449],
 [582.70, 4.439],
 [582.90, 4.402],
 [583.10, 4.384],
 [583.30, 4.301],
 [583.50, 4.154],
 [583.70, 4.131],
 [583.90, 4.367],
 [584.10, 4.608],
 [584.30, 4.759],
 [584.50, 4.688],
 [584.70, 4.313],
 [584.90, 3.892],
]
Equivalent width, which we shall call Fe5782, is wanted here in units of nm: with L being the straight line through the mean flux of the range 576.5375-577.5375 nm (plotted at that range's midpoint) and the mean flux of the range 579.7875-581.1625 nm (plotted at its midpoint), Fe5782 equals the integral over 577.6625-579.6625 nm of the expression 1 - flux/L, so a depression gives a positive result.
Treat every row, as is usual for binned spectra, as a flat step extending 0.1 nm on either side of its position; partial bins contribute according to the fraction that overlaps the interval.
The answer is 0.08 nm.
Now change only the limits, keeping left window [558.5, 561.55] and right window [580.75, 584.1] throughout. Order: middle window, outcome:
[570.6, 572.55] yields 0.04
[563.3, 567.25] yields 0.13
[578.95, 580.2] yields -0.02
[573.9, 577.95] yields -0.14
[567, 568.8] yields -0.06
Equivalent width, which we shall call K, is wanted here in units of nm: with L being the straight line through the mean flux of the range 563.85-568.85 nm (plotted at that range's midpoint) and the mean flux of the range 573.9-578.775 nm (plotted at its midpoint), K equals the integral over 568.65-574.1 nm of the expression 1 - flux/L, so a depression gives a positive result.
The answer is 0.05 nm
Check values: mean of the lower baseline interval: 4.06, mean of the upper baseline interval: 4.34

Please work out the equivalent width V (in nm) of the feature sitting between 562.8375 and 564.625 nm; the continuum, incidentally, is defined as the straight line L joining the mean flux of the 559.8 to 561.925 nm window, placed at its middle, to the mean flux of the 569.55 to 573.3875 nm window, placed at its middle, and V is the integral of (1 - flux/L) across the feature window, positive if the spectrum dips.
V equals 0.10 nm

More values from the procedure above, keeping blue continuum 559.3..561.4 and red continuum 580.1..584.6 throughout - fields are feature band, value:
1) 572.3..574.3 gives -0.061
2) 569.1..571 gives 0.046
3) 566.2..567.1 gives 0.047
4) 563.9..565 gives 0.071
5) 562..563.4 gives -0.002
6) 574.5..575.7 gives -0.023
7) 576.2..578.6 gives 0.007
